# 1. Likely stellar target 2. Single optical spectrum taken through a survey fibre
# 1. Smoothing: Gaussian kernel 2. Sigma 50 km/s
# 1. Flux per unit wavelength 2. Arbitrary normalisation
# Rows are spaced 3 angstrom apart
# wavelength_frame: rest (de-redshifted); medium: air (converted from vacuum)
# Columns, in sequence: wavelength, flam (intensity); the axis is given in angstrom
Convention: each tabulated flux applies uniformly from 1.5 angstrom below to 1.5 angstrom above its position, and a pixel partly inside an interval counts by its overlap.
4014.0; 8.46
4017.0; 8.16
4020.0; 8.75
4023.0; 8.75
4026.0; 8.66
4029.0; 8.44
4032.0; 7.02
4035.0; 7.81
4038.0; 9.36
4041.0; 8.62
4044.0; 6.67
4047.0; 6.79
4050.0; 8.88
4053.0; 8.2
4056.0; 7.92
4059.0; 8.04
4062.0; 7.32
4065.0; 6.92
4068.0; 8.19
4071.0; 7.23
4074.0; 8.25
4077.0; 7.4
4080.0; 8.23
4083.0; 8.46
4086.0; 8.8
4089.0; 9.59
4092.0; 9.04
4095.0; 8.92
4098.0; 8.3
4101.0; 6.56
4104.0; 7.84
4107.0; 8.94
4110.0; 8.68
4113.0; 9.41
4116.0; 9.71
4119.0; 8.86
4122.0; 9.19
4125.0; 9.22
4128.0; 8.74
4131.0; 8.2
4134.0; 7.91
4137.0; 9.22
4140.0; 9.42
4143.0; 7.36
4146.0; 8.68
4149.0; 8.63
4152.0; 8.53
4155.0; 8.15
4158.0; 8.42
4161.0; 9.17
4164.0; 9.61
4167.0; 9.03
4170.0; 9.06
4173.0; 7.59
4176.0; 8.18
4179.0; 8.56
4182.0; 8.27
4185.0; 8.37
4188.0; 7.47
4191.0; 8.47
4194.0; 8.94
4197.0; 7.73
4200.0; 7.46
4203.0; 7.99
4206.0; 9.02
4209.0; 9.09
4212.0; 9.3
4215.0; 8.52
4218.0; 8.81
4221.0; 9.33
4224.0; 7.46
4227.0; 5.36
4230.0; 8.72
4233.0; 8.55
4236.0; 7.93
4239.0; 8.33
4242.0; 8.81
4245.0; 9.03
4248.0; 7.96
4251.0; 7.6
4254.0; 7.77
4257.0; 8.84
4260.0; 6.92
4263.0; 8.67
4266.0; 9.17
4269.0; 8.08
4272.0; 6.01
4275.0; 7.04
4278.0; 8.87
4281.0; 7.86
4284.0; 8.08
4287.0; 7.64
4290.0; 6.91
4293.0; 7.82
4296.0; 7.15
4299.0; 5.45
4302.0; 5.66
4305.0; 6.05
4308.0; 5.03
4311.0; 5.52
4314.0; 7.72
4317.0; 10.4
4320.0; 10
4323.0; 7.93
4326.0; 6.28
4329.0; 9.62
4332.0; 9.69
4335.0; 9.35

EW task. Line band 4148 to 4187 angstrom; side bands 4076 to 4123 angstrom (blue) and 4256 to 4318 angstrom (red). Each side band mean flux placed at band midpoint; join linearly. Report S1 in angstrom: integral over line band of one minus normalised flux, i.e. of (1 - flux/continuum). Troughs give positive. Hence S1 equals -1.9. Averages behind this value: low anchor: 8.63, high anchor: 7.34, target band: 8.57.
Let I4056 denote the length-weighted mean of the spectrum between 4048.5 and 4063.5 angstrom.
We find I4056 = 8.07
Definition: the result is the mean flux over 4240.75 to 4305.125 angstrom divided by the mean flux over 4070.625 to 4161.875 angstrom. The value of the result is 0.89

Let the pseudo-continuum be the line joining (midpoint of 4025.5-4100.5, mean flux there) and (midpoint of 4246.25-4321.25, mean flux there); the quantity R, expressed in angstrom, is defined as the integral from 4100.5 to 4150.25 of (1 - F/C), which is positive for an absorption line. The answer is -4.6 angstrom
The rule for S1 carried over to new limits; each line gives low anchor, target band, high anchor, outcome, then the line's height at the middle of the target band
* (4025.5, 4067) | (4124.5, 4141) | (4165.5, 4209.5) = -1.2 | 8.16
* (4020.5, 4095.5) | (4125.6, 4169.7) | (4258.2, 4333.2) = -4.1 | 7.93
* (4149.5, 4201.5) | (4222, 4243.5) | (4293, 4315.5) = -1.4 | 7.43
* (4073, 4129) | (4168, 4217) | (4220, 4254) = -0.8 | 8.25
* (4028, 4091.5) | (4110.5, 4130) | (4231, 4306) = -3.0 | 7.93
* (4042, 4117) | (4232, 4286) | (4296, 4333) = -3.5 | 7.58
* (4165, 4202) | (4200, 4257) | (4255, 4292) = -1.7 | 8.06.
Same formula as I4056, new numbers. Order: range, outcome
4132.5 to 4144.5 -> 8.48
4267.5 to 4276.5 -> 7.04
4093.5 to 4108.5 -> 8.11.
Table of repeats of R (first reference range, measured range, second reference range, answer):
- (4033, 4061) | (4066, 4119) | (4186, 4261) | -2.5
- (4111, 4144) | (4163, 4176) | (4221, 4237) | -0.5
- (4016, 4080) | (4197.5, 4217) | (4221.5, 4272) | -1.2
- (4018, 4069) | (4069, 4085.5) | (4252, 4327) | -0.1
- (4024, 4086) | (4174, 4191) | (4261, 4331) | -1.0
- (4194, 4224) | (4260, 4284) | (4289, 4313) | -3.3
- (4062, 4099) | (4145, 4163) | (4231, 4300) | -1.2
